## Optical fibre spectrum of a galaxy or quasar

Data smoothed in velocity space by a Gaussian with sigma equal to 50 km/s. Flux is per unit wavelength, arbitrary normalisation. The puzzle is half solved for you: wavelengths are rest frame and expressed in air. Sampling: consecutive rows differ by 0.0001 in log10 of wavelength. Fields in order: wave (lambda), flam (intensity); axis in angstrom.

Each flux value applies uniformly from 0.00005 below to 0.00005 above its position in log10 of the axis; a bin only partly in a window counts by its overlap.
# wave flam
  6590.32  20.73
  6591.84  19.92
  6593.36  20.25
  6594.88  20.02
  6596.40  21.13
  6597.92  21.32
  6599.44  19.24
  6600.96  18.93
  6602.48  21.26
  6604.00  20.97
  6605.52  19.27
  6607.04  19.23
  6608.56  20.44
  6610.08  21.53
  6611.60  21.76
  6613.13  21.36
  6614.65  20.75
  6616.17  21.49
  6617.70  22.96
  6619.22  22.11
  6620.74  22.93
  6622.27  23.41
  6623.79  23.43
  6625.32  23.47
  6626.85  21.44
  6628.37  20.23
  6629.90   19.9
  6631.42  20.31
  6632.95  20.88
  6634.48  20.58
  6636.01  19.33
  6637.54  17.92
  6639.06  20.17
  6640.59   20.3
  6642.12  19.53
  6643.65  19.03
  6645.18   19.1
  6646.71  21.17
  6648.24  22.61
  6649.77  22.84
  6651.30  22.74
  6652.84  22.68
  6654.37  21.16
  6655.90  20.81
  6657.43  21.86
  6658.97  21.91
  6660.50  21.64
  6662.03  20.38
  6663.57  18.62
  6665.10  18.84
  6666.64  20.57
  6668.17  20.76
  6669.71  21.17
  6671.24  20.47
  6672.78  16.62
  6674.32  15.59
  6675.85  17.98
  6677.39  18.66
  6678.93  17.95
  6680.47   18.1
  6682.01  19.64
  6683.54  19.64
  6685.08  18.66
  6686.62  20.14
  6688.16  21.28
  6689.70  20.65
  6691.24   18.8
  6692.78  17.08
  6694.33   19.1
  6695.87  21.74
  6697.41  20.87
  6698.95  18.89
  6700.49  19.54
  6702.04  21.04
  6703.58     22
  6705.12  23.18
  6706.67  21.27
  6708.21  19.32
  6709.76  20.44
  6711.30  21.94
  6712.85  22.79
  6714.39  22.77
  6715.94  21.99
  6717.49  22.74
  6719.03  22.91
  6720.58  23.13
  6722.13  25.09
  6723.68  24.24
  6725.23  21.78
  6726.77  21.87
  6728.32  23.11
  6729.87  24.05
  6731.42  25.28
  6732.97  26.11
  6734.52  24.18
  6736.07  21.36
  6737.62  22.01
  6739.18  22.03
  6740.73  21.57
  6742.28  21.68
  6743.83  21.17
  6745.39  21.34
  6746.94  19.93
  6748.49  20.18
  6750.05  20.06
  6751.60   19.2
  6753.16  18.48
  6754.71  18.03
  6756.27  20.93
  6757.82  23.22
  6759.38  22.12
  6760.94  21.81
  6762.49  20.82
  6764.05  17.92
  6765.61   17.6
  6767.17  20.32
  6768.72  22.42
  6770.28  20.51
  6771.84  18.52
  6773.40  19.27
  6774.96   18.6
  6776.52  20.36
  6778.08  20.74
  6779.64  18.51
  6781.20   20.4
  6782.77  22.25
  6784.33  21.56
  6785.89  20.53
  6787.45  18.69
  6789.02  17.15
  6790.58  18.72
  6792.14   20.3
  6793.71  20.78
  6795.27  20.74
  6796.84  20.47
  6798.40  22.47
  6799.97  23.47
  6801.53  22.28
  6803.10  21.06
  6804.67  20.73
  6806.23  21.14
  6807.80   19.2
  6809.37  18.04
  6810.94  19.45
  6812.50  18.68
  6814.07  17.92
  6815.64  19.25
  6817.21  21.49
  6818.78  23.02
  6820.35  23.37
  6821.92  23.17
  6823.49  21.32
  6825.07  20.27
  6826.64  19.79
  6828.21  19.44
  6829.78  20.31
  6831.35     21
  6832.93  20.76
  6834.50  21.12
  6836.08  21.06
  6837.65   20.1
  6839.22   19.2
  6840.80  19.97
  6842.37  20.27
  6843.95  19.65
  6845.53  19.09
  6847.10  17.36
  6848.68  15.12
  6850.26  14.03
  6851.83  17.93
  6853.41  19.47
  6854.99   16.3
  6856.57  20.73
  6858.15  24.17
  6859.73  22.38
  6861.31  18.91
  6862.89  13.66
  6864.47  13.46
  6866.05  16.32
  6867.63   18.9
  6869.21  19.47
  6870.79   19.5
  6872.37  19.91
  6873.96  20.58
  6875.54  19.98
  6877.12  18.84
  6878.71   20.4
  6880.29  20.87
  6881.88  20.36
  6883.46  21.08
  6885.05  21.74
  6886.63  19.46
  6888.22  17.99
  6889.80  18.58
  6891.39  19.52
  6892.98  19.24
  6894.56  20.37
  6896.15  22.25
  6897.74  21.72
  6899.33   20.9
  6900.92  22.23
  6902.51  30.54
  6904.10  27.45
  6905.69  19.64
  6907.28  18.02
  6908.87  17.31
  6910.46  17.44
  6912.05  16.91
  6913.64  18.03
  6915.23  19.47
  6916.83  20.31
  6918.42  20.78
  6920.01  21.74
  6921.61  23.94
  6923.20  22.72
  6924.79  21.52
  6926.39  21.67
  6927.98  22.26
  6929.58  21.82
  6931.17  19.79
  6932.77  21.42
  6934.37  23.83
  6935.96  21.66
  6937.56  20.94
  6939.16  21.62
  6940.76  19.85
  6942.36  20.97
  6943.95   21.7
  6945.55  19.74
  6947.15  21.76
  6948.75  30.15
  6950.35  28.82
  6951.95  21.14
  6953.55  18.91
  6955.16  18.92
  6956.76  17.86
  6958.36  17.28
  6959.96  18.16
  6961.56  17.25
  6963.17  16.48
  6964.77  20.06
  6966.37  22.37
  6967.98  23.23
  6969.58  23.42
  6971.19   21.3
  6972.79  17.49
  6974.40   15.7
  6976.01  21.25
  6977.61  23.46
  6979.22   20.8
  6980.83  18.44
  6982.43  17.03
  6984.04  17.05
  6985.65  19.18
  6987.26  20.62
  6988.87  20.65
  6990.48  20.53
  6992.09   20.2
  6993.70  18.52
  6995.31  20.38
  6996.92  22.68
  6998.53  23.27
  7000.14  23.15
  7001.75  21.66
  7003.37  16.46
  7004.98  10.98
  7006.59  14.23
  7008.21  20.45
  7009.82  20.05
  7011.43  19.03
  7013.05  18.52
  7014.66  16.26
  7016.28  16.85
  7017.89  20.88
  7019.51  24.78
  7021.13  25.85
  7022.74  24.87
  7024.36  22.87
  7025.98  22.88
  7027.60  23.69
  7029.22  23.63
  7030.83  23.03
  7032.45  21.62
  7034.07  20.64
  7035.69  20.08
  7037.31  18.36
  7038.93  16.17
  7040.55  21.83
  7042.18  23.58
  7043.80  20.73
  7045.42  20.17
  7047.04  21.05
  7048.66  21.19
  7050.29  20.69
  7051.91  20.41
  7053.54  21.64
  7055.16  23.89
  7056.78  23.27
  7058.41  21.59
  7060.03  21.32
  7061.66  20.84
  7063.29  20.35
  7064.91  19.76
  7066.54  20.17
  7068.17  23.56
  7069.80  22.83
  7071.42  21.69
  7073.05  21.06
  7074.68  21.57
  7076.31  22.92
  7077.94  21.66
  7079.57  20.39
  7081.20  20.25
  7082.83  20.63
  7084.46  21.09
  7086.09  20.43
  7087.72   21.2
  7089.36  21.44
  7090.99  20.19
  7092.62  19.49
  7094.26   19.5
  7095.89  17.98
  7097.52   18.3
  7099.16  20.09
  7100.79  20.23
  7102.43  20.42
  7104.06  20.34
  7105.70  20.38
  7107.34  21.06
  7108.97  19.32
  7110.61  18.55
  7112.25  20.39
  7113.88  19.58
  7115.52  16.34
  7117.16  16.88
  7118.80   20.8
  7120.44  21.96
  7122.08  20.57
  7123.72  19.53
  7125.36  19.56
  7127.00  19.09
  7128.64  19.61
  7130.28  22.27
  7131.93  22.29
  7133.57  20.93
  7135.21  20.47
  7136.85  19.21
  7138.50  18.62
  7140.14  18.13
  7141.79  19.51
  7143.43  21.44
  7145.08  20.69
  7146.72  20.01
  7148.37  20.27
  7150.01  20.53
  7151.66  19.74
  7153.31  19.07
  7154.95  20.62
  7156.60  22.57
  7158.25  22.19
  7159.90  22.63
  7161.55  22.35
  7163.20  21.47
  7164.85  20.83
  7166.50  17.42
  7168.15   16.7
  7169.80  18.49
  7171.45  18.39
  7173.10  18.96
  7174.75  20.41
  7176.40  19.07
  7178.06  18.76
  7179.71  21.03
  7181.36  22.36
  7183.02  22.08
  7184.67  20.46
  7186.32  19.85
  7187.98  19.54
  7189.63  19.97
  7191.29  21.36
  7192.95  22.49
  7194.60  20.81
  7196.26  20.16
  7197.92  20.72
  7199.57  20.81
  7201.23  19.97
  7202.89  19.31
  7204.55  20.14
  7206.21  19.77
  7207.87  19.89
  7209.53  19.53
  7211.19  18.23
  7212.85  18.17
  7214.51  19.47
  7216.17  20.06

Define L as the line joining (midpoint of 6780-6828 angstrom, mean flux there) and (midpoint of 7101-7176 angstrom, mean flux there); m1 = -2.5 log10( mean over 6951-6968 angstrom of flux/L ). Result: 0.06 mag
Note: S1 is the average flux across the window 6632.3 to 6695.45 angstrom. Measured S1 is 19.9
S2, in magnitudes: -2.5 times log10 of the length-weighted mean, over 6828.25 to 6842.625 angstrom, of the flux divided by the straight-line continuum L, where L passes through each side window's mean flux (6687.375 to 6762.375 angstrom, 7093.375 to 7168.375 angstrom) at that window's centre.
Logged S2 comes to 0.039 mag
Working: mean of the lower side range 21.5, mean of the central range 20.4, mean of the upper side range 20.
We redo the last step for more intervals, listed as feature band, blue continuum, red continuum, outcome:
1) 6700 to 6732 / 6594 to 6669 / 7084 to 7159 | -0.08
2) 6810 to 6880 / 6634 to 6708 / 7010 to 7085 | 0.06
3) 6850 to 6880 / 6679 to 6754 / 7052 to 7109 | 0.13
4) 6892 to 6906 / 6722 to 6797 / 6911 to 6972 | -0.09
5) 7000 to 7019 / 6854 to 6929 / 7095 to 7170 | 0.11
